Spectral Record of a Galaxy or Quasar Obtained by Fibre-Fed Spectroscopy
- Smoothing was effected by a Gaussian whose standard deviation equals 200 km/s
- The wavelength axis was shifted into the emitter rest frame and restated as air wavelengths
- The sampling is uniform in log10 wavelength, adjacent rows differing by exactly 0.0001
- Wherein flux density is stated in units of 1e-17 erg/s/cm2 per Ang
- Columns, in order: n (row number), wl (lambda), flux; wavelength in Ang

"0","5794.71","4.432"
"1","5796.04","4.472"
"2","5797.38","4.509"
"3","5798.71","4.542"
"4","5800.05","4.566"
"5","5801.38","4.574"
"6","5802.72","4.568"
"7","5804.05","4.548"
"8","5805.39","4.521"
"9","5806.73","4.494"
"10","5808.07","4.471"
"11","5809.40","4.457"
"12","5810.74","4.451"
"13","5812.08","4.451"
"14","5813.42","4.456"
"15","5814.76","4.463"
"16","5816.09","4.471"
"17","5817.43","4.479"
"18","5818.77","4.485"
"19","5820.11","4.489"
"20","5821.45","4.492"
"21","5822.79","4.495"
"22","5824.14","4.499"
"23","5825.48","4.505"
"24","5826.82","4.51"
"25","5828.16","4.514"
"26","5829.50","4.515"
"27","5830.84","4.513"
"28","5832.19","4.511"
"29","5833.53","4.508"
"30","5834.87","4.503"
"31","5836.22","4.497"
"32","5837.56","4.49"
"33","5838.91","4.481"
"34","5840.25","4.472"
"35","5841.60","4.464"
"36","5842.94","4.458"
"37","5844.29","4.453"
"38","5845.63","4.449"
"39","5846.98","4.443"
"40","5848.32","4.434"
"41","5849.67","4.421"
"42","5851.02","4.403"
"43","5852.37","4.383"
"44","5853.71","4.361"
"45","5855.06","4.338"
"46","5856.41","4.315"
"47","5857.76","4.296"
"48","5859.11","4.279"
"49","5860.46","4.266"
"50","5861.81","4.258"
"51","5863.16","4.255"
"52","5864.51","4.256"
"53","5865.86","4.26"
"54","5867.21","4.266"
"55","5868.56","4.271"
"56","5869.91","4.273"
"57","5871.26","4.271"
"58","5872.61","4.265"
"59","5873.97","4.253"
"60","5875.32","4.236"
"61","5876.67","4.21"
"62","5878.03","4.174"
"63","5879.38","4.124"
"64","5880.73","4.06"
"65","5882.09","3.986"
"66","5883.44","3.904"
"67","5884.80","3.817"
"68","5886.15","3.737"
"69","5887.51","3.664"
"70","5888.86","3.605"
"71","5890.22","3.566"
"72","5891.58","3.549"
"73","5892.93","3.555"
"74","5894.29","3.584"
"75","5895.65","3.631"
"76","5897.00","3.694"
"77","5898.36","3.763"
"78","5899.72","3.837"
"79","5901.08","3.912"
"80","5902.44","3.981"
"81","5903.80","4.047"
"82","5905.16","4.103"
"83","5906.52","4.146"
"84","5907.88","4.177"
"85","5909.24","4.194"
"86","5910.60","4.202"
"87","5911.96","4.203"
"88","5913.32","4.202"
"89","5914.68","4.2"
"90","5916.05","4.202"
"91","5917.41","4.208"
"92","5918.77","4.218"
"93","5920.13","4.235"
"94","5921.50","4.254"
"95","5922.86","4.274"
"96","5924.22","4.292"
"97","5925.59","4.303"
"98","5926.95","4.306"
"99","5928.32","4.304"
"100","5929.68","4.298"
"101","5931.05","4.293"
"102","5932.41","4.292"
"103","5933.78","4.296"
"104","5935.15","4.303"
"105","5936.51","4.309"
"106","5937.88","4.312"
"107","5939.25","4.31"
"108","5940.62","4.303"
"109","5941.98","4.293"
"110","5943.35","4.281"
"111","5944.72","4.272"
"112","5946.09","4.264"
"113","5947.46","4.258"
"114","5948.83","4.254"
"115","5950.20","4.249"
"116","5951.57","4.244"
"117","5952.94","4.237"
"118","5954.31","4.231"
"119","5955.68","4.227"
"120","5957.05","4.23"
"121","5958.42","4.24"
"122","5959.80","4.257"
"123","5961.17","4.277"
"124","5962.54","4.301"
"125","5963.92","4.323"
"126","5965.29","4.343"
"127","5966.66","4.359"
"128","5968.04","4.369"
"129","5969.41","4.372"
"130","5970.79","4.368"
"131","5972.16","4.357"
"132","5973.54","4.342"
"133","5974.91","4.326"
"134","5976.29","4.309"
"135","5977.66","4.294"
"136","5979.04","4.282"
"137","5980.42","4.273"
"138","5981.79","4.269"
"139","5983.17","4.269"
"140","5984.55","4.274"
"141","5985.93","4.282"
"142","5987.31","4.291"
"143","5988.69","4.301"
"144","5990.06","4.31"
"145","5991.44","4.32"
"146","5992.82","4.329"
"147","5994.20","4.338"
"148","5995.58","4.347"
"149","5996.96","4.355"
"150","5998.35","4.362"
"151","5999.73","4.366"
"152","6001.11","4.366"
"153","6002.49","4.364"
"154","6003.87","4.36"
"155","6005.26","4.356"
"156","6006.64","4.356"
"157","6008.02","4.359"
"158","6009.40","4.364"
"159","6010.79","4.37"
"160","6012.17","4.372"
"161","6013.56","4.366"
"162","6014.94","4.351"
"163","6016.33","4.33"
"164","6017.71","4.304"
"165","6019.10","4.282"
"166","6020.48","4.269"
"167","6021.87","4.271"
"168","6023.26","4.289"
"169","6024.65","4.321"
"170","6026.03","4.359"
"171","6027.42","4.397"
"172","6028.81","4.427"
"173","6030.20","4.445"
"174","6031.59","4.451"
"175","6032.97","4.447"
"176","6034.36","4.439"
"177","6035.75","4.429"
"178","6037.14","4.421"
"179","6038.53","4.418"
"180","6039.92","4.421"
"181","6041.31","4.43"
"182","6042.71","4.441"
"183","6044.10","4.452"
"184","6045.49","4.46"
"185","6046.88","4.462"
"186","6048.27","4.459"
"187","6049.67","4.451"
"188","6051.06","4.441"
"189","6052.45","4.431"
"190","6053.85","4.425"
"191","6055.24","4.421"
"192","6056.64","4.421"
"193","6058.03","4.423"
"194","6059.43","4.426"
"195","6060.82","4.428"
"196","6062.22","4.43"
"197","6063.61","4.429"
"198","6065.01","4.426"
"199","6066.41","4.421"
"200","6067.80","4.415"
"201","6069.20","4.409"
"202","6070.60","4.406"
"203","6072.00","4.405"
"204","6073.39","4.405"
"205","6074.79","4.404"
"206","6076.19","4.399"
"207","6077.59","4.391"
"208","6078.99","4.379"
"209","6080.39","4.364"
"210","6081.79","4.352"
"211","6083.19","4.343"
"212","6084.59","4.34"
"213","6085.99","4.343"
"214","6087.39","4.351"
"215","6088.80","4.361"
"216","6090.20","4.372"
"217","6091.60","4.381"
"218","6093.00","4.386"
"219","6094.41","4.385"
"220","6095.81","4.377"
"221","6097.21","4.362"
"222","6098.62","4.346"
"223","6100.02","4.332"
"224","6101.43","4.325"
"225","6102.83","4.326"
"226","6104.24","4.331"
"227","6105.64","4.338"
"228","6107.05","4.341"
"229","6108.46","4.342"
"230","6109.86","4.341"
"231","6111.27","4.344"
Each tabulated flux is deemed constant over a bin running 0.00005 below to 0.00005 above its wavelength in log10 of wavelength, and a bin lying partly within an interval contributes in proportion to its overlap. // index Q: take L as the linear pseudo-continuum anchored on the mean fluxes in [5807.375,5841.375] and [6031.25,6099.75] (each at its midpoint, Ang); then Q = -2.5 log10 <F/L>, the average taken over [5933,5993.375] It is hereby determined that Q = 0.04 mag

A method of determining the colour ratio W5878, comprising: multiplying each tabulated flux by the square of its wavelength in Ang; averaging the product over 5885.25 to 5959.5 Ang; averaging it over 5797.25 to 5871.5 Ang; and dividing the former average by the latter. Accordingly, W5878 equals 1.0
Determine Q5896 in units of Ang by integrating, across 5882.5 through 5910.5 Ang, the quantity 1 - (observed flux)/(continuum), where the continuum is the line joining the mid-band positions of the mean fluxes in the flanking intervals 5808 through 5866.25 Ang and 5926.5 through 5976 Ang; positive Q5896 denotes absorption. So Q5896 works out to 3.4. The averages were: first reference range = 4.43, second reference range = 4.29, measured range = 3.83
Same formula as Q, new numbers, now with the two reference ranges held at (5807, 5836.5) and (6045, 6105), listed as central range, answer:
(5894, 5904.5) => 0.170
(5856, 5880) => 0.055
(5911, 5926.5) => 0.054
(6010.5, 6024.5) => 0.024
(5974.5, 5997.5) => 0.031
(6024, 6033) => 0.001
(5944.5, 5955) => 0.047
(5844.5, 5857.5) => 0.020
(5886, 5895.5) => 0.233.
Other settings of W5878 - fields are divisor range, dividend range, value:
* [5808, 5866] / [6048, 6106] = 1.07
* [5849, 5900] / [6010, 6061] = 1.14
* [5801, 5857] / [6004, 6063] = 1.05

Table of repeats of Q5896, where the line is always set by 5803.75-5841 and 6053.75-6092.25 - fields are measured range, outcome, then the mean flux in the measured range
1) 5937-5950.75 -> 0.51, 4.28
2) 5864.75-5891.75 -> 2.61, 4.04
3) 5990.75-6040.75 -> 0.59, 4.36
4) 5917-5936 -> 0.73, 4.28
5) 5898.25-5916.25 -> 1.48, 4.09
